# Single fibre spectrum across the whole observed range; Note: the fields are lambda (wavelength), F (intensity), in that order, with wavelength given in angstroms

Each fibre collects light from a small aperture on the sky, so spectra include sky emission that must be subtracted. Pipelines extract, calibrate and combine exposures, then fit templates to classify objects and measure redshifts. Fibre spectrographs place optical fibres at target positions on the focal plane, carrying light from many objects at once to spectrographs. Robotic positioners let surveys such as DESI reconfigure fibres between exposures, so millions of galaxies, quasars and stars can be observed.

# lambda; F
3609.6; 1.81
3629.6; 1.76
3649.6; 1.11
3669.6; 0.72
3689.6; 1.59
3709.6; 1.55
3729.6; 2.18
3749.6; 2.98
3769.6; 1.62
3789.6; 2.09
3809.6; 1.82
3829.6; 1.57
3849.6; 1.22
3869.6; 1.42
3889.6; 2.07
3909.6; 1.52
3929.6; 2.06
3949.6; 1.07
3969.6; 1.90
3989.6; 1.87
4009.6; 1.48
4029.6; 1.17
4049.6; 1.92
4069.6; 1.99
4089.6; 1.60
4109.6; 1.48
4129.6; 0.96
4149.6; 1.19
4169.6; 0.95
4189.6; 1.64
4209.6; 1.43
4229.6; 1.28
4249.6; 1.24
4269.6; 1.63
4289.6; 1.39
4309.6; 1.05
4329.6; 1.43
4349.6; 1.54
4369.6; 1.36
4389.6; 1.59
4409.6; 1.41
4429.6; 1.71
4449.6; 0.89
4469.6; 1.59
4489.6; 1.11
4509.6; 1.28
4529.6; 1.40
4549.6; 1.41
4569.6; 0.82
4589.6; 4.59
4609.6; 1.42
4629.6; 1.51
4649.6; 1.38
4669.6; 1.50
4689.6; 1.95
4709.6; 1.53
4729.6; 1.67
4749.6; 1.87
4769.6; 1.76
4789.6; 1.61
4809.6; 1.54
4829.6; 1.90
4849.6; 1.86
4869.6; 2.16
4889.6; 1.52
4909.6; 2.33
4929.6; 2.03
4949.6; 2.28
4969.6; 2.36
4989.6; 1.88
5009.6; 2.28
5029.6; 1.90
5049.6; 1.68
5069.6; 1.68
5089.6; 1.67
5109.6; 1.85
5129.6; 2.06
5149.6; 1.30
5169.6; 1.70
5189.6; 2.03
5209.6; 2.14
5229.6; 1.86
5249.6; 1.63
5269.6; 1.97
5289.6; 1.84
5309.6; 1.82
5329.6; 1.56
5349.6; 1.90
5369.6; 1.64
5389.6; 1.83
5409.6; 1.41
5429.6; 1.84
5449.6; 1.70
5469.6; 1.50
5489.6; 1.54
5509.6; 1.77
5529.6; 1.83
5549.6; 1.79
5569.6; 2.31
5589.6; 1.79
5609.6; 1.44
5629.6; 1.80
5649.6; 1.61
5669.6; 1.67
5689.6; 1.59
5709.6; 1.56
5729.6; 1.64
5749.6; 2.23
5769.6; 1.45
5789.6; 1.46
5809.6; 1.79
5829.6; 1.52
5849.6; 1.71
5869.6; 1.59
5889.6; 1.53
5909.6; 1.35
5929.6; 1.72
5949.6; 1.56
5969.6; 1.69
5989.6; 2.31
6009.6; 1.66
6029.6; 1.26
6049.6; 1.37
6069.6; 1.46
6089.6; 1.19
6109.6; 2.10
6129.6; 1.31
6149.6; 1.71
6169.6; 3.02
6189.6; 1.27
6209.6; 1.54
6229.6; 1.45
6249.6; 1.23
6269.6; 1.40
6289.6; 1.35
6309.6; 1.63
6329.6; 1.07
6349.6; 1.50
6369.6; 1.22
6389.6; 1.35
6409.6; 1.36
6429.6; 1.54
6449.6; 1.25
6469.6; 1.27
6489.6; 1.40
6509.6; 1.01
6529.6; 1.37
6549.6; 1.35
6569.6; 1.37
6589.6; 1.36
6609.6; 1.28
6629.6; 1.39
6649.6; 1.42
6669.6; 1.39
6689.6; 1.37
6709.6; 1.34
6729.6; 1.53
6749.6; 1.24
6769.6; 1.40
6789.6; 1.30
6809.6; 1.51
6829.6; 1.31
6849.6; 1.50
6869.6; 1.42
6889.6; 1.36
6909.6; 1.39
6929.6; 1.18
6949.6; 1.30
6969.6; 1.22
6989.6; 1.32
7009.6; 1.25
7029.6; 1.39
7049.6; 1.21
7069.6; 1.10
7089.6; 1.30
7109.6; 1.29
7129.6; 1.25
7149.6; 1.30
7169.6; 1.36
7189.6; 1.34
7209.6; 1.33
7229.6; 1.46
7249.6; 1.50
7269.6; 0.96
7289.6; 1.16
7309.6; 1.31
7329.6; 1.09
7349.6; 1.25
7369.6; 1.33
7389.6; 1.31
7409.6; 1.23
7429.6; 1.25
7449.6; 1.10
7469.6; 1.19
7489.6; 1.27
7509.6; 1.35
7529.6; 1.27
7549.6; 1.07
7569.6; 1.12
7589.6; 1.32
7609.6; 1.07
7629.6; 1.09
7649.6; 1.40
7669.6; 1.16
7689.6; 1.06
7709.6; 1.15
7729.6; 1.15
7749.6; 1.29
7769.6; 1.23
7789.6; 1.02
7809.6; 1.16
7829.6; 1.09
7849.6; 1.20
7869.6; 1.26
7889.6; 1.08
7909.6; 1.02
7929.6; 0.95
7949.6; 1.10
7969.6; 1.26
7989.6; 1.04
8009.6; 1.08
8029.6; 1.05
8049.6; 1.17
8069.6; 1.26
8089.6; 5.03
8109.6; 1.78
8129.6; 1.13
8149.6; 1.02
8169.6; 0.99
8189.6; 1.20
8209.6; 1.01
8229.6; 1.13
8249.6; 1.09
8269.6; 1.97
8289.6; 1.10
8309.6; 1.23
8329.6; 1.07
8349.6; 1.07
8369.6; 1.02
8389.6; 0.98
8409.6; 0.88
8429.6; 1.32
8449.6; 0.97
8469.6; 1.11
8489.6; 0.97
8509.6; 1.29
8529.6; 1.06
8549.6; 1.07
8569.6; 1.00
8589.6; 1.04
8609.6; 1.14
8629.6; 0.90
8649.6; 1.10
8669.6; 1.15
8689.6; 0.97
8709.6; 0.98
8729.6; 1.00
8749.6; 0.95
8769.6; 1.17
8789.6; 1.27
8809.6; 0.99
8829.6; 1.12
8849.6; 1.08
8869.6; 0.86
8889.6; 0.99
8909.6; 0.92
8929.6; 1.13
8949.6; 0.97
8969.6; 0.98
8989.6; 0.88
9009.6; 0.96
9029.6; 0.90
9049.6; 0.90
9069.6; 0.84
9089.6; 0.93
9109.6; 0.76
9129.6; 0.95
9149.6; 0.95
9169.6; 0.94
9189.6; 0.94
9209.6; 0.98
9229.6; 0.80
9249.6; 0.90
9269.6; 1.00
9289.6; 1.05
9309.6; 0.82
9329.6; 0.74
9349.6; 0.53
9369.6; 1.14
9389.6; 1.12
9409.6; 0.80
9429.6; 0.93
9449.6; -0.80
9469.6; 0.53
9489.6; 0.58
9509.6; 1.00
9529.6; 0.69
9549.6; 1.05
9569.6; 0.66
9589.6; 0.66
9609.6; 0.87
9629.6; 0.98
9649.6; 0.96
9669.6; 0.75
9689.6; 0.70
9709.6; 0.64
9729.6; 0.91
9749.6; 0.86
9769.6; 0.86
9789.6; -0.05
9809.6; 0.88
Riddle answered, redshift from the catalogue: 0.231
